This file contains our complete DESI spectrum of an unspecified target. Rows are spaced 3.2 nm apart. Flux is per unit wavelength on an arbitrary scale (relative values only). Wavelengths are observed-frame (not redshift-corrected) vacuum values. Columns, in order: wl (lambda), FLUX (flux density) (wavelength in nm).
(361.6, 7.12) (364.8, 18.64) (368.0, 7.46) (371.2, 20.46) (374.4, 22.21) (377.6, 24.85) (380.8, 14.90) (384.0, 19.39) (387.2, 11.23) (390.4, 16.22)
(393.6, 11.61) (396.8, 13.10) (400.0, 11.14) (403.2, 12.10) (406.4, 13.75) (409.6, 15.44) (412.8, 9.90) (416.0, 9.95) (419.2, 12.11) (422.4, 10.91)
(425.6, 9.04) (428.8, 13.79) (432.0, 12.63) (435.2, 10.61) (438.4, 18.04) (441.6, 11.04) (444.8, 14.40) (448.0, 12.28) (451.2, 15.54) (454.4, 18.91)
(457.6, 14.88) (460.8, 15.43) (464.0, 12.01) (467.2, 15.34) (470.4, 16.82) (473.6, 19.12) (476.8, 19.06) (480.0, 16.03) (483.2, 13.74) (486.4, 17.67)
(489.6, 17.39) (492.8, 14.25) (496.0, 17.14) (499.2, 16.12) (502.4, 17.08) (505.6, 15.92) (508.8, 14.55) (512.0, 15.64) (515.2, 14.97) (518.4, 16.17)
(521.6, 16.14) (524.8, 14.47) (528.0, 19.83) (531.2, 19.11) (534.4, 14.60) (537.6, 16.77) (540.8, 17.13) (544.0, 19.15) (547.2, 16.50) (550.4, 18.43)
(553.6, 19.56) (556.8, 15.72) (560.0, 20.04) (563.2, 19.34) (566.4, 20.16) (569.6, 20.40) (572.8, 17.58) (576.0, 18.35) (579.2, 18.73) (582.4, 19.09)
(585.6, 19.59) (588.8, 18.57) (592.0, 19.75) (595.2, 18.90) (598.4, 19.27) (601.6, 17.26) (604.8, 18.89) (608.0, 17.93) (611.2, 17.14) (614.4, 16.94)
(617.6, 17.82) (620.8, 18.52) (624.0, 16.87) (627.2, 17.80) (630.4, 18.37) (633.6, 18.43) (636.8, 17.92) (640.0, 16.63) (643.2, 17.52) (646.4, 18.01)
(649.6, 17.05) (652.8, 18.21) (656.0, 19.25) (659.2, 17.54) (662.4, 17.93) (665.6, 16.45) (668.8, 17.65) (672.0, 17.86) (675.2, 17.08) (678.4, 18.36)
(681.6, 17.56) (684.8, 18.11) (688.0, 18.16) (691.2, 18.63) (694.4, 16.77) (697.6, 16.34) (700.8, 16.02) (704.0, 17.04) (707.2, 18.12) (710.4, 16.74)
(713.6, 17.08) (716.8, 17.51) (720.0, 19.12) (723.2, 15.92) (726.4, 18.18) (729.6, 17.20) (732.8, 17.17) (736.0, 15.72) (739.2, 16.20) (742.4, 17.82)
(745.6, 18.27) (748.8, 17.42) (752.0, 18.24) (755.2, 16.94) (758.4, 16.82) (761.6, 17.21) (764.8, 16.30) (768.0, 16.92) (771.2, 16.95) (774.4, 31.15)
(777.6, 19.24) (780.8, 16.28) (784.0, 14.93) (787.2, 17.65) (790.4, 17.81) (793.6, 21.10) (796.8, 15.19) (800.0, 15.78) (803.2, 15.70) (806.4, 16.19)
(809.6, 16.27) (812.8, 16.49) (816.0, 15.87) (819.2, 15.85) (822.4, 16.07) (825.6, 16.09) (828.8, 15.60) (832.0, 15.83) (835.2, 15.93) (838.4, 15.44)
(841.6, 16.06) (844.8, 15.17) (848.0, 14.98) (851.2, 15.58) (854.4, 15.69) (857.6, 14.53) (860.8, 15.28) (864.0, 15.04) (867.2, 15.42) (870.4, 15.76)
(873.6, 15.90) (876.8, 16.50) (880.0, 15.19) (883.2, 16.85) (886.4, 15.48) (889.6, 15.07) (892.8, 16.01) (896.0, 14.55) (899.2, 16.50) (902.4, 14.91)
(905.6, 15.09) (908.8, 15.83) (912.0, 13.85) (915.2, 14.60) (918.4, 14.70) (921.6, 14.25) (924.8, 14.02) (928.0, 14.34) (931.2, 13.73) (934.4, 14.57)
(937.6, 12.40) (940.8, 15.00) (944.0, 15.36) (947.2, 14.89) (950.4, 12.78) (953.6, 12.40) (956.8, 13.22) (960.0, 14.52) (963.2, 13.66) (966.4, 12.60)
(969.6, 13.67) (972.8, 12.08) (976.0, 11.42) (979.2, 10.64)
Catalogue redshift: 0.18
